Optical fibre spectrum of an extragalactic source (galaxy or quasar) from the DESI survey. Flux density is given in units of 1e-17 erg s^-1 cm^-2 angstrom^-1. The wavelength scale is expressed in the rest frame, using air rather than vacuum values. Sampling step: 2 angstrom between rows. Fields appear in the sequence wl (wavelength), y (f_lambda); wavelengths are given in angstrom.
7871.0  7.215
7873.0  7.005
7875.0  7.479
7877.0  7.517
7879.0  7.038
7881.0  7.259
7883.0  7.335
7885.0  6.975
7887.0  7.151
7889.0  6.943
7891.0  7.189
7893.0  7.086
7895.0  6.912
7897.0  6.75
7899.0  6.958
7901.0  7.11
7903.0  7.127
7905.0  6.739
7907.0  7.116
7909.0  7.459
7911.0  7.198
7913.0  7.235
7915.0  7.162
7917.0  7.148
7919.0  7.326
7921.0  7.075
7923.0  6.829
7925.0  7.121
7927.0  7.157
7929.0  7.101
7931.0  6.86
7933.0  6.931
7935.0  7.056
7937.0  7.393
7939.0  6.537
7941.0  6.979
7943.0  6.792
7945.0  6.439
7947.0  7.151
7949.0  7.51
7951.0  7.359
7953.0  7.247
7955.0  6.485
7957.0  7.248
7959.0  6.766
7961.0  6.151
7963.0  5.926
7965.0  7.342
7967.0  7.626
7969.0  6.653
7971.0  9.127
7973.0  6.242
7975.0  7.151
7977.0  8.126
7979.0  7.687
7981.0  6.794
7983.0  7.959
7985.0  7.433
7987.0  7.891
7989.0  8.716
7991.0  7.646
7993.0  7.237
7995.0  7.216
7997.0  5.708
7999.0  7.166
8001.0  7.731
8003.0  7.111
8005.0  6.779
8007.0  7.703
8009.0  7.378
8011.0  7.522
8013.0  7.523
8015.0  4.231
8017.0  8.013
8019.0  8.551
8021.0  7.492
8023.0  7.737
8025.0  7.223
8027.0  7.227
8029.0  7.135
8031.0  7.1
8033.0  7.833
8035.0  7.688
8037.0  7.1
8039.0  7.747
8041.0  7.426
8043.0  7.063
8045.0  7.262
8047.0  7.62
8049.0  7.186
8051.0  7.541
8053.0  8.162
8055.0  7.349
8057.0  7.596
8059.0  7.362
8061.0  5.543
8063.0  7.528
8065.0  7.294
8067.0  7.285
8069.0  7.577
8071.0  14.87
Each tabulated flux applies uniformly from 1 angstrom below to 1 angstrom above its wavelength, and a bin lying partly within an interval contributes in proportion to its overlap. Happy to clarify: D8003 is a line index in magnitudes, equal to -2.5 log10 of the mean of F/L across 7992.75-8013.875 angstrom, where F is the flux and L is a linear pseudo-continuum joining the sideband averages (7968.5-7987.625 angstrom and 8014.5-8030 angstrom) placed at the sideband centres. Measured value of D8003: 0.03 mag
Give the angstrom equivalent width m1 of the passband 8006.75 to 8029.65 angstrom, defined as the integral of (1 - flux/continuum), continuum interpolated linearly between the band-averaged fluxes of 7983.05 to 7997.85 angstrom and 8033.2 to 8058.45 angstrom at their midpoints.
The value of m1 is 0.53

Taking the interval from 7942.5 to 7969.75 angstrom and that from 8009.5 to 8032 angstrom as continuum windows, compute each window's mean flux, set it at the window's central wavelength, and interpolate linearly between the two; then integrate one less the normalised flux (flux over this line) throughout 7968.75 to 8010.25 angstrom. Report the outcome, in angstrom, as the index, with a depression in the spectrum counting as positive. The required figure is -1.9 angstrom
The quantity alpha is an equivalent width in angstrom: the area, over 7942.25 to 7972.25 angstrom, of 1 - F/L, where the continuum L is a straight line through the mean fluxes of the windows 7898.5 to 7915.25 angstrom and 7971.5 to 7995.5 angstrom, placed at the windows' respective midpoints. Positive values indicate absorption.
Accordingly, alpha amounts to 1.4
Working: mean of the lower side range 7.13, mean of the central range 7.05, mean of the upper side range 7.55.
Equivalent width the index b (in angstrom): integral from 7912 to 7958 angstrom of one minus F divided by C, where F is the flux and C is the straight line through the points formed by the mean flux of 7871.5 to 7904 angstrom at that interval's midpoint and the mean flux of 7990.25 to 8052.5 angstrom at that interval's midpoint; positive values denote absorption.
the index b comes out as 0.8 angstrom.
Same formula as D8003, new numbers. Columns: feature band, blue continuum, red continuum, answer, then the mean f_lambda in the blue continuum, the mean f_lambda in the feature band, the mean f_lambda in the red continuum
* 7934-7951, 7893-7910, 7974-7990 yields 0.06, 7.03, 7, 7.72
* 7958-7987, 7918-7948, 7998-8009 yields -0.01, 6.98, 7.24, 7.31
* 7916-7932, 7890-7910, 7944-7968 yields -0.01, 7.04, 7.08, 6.94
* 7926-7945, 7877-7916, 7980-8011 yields 0.04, 7.1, 6.95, 7.37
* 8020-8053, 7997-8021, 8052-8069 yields -0.03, 7.19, 7.42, 7.28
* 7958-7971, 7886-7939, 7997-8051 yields 0.04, 7.07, 6.93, 7.3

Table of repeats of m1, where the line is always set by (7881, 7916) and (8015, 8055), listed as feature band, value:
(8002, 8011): 0.1 angstrom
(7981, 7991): -0.7 angstrom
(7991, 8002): 0.4 angstrom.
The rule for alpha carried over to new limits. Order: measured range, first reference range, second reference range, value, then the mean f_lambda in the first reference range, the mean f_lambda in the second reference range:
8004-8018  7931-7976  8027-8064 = 0.4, 7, 7.34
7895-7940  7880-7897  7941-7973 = 0.0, 7.09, 7.03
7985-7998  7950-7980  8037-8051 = -0.3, 7.14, 7.37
